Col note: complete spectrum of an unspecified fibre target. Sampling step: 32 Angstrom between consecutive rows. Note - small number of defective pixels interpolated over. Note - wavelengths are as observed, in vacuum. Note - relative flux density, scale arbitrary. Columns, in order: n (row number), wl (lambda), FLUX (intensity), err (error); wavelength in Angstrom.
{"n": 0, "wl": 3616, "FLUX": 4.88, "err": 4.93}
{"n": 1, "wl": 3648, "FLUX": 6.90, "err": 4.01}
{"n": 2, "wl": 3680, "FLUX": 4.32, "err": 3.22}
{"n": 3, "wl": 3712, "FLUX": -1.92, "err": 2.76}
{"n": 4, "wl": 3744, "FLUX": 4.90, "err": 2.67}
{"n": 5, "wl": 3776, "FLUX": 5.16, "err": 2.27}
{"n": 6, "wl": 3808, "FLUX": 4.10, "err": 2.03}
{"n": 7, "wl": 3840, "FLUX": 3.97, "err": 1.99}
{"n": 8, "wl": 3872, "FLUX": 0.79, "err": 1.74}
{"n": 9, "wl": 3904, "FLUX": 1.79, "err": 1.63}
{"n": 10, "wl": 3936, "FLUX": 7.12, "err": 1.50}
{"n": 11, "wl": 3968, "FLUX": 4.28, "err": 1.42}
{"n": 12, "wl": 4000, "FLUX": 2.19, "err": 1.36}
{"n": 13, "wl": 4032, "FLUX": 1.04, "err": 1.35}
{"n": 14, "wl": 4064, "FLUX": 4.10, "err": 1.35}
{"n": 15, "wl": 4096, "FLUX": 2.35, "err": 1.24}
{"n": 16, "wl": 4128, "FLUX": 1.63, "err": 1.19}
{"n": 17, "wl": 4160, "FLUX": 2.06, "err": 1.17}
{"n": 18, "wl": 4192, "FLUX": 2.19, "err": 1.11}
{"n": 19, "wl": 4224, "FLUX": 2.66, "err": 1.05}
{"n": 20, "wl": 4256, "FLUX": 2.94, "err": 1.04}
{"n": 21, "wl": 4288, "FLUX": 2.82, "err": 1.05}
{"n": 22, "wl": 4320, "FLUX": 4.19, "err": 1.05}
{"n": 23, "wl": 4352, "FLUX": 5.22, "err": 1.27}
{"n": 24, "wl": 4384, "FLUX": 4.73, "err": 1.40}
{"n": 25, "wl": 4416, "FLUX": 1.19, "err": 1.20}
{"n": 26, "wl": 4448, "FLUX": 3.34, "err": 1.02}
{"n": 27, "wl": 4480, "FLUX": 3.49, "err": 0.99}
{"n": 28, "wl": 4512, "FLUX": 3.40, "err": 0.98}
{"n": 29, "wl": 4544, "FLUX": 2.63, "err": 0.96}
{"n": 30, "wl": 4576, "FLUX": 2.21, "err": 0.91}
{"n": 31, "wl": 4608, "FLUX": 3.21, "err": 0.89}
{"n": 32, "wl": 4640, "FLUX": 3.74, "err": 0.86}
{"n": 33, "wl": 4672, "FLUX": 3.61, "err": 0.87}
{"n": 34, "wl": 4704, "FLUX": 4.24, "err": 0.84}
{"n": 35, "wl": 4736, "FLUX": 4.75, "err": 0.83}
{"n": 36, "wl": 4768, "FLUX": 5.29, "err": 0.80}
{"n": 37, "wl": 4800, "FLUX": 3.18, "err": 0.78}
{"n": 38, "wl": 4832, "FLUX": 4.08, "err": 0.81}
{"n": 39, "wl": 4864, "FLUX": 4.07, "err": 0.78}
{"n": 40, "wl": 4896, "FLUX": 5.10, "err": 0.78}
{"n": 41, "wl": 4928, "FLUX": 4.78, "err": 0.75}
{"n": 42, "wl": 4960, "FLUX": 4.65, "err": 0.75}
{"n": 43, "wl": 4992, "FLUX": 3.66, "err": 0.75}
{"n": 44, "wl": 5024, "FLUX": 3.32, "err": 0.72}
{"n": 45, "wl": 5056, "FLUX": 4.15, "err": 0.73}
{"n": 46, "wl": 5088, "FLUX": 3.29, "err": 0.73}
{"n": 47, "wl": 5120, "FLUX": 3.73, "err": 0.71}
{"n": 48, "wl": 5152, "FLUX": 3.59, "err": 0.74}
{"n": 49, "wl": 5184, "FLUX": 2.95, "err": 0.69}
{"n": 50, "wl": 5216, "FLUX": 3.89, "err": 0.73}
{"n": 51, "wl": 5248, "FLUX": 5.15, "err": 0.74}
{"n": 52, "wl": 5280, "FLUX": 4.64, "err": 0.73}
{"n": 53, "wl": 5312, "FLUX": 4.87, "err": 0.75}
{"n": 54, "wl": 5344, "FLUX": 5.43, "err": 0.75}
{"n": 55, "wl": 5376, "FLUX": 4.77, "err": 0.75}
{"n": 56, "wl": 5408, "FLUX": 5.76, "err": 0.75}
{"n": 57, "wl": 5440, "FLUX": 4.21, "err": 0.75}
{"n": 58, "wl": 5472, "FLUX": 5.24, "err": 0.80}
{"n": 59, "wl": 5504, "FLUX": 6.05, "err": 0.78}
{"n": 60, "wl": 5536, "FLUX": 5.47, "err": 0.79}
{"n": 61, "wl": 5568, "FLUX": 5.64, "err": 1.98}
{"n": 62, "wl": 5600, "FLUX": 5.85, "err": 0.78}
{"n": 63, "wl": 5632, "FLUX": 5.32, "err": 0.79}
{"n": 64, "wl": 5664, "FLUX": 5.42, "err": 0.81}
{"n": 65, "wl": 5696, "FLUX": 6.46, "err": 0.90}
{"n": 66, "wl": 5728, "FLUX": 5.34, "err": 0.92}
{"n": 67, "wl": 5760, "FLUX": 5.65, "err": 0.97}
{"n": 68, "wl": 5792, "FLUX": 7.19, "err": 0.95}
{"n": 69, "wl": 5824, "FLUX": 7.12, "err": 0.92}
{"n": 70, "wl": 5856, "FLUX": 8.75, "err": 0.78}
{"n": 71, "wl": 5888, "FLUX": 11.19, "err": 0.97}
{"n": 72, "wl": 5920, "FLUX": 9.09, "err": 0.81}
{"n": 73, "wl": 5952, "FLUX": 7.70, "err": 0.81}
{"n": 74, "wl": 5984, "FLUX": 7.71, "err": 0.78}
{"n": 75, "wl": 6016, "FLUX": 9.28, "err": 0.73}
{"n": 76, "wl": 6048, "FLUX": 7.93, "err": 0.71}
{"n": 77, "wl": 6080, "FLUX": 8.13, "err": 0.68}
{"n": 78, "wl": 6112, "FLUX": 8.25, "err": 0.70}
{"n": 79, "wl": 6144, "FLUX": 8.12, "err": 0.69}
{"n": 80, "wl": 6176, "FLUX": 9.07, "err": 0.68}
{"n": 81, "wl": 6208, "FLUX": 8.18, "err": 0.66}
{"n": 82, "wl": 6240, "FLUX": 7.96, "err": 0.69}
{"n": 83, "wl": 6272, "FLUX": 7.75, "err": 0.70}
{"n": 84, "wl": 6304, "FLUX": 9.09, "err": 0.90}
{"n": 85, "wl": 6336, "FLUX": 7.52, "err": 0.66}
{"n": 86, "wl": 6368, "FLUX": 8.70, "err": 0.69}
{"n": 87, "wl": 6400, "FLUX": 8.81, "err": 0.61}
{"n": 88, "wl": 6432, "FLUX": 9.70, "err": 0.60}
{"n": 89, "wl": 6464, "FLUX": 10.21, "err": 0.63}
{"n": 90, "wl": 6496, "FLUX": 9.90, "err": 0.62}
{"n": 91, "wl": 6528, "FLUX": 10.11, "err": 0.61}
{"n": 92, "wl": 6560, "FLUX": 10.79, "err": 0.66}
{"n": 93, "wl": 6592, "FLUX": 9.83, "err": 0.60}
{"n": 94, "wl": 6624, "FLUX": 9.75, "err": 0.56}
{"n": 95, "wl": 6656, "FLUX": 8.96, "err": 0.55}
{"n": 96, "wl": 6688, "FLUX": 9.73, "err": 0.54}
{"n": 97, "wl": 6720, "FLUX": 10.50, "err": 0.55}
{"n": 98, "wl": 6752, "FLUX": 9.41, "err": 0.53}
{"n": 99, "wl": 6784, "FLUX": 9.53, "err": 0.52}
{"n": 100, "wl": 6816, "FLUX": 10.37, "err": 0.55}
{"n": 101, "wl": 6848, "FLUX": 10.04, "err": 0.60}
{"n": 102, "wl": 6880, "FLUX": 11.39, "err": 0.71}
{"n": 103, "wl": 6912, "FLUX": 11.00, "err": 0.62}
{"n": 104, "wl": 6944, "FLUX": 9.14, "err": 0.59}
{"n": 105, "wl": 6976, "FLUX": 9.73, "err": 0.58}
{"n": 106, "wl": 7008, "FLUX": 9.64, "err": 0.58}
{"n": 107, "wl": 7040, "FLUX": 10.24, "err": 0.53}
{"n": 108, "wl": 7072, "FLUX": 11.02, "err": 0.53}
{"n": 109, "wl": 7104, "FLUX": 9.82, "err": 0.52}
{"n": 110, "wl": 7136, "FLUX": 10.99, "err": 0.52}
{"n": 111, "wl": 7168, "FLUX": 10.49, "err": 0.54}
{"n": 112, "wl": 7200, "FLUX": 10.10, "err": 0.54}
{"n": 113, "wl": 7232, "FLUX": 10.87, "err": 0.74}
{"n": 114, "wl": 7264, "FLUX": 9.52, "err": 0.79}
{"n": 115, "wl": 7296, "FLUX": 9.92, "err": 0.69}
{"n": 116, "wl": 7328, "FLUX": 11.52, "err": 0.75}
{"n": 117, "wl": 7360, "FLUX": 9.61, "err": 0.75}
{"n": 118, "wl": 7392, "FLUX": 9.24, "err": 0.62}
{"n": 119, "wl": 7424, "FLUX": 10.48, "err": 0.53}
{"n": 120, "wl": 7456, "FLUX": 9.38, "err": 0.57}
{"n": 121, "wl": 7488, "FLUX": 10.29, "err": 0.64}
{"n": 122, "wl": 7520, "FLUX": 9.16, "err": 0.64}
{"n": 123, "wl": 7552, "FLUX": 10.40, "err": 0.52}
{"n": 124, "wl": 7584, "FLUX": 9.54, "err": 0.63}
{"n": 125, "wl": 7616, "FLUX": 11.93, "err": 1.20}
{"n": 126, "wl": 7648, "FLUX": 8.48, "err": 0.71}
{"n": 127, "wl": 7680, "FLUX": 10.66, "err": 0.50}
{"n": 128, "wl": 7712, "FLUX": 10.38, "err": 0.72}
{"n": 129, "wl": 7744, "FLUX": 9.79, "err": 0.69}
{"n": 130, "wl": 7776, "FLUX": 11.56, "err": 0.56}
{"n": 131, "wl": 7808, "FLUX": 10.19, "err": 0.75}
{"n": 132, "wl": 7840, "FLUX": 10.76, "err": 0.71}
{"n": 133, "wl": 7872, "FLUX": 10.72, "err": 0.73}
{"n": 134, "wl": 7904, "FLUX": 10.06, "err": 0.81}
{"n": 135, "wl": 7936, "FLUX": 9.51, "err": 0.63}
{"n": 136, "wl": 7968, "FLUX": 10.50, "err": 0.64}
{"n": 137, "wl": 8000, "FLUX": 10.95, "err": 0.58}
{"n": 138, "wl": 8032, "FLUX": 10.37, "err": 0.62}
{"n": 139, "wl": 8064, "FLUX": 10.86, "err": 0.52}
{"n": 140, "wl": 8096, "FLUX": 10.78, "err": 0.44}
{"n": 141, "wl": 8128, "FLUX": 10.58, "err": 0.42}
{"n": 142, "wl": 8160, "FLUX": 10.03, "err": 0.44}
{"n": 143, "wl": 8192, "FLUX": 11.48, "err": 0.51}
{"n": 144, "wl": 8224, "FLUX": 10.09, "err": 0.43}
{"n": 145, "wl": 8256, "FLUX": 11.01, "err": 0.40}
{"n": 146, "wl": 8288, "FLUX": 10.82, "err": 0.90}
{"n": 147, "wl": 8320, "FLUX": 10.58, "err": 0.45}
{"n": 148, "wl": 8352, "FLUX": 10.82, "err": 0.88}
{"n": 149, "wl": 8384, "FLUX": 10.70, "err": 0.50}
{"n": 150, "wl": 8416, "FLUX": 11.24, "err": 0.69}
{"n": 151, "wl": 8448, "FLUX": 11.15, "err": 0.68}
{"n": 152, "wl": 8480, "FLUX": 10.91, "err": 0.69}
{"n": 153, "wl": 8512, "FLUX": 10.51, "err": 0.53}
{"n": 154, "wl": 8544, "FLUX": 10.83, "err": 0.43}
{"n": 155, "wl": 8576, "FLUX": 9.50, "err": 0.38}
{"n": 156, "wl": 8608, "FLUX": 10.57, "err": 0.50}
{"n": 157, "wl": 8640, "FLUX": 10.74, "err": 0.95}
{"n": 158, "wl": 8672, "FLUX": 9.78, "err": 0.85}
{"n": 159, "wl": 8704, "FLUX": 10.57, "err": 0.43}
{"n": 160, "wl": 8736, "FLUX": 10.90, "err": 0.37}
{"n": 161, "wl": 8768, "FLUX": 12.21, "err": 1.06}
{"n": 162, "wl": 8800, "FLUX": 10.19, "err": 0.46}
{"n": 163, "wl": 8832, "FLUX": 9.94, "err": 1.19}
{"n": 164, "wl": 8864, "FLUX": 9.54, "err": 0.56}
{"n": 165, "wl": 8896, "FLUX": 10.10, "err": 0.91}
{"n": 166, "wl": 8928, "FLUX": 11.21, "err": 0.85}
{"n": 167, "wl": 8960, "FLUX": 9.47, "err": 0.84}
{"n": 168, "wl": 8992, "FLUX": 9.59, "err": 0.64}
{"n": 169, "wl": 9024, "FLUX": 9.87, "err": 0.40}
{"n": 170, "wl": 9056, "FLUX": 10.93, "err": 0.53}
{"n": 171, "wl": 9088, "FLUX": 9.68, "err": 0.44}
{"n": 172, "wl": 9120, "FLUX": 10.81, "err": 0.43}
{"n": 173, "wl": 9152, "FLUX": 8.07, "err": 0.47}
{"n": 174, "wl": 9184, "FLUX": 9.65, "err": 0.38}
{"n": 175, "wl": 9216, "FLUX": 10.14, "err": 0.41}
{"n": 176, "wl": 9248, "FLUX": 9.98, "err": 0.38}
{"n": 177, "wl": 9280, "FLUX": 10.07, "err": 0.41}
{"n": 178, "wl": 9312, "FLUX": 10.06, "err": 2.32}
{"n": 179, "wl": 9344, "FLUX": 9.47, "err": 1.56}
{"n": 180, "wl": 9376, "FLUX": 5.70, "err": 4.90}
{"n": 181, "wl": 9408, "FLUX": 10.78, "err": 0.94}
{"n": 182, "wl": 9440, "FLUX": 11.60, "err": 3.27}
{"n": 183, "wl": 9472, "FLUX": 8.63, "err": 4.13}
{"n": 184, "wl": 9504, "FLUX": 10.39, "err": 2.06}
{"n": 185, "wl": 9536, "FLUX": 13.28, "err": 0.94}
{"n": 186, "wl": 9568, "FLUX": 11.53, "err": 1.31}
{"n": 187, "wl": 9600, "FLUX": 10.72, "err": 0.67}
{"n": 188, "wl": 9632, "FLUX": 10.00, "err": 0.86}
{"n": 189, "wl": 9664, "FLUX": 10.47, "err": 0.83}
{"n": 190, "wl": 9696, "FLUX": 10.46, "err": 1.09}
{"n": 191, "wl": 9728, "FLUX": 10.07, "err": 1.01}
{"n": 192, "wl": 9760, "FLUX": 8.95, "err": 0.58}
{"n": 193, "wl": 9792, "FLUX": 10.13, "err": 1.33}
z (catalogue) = 0.45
